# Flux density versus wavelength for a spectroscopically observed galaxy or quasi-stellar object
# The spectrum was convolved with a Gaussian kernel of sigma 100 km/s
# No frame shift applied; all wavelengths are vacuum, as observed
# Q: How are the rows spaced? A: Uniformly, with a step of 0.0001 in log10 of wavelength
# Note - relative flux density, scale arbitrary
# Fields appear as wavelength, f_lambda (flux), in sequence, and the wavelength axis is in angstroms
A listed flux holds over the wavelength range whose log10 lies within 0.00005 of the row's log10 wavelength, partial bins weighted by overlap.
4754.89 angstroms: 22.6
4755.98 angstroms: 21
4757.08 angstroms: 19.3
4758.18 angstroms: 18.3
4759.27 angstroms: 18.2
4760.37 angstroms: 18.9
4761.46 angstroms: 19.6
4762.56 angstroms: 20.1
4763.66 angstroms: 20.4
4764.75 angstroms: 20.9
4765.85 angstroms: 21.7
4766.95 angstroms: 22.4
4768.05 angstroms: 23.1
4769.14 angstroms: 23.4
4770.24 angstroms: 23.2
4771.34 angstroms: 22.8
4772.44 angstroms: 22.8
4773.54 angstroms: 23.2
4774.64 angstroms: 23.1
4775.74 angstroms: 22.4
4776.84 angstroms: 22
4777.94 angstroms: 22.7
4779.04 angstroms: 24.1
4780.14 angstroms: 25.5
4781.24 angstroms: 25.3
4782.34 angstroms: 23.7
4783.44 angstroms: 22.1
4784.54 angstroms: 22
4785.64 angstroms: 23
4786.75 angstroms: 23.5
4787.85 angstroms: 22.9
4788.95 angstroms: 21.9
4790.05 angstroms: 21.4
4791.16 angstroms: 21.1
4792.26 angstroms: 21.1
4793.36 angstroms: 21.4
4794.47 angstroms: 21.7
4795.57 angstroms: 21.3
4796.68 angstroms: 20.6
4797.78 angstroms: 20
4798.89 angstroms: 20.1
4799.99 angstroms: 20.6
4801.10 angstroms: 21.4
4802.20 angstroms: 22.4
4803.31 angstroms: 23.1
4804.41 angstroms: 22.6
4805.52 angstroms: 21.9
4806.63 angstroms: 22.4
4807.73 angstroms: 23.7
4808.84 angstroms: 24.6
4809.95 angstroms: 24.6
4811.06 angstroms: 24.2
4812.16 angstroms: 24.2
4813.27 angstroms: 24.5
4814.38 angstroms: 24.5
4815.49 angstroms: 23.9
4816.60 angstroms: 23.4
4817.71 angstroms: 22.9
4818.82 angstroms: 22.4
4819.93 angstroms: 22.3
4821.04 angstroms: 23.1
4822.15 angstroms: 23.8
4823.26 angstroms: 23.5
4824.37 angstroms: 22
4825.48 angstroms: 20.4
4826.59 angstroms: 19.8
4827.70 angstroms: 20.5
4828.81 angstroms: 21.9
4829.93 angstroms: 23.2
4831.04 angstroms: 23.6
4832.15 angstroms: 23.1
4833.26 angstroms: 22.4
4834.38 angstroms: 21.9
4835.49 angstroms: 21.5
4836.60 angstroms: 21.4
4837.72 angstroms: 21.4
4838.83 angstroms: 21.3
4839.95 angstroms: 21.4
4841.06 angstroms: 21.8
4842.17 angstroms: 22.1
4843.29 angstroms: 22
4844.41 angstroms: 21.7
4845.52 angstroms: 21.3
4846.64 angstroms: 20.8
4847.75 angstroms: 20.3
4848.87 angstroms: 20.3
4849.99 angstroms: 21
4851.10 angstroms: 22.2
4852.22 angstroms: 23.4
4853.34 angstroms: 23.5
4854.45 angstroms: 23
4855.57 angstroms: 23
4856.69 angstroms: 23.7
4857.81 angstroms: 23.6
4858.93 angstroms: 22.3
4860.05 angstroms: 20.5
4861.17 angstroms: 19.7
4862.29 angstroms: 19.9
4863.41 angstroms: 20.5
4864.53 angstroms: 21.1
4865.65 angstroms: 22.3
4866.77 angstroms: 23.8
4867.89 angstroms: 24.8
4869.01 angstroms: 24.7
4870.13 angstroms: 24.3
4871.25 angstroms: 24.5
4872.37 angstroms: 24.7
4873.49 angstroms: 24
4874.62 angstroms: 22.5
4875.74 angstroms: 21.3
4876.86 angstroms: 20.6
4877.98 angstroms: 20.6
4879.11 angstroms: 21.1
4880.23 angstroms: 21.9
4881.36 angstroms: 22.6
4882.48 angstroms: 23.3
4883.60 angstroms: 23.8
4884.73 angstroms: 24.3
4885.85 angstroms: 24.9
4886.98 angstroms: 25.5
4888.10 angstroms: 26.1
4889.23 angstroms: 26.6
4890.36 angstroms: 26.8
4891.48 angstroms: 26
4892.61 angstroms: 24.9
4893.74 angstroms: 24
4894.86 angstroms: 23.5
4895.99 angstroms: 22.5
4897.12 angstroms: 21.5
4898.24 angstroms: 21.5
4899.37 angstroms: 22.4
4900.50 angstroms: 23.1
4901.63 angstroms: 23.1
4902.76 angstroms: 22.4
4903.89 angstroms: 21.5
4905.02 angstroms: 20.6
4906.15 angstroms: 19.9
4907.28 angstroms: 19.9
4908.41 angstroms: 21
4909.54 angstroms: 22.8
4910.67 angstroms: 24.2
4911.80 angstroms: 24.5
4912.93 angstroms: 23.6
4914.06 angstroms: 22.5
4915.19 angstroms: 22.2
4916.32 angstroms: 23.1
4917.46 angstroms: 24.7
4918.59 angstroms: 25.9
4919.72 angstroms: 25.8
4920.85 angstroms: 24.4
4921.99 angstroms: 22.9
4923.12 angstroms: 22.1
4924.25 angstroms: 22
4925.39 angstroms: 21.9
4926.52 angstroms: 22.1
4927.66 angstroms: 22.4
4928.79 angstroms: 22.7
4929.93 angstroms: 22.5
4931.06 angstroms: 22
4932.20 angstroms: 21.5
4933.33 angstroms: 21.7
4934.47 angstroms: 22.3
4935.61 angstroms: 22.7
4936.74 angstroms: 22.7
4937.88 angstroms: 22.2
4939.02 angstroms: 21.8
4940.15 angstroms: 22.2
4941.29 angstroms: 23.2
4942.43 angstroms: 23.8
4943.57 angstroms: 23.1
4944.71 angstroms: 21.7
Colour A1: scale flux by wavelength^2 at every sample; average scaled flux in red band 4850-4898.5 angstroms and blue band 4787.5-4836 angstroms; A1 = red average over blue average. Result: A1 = 1.1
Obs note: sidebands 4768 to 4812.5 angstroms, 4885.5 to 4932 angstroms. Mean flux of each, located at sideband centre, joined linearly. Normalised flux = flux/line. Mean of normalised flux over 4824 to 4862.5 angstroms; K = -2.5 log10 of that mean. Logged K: 0.05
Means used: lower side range 22.6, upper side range 23.2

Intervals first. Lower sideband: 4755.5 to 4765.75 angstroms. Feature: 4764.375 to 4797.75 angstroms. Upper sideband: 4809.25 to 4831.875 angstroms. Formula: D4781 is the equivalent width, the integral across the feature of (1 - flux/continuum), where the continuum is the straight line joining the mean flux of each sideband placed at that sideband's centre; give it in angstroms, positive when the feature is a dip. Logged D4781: -2.8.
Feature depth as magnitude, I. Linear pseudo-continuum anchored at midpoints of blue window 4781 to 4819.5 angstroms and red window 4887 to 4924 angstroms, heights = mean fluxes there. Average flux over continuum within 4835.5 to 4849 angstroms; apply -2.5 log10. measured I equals 0.07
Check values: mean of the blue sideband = 22.6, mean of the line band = 21.4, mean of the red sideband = 23.3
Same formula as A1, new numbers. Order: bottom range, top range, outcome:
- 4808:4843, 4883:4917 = 1.06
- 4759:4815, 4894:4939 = 1.07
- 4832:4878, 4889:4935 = 1.06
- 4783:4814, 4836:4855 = 0.99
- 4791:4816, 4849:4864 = 1.00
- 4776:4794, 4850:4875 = 1.04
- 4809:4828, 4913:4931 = 1.05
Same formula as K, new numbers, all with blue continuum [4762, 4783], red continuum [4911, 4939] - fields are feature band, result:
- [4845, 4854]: 0.06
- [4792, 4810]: 0.04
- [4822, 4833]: 0.03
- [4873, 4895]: -0.04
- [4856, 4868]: 0.05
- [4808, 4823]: -0.04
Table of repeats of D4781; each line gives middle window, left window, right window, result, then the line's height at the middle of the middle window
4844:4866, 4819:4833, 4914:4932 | 0.8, 22.5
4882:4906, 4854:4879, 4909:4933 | -0.9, 22.8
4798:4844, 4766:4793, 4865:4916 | 1.0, 23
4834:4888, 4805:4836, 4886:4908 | 1.6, 23.1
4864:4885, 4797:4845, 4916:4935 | -0.2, 22.7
